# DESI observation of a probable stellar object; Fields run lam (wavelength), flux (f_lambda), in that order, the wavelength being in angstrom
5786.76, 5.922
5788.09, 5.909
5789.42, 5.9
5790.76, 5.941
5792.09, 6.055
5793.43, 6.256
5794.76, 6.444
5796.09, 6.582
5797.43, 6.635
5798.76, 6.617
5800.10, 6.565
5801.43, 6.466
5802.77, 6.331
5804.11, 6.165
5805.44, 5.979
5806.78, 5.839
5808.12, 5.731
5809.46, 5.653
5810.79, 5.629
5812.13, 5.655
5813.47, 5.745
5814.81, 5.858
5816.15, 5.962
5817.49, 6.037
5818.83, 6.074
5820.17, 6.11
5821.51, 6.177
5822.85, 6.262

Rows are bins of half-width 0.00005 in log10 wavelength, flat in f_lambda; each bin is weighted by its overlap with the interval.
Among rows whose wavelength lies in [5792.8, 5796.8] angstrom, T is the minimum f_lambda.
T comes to 6.256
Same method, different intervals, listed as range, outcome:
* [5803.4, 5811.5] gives 5.629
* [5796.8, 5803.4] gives 6.331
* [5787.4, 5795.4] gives 5.9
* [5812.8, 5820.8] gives 5.745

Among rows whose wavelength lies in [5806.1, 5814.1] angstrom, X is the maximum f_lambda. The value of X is 5.839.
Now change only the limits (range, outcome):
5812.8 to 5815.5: 5.858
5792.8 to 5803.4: 6.635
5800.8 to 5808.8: 6.466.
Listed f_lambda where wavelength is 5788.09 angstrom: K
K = 5.909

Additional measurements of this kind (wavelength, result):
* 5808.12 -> 5.731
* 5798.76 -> 6.617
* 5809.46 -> 5.653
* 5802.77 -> 6.331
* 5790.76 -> 5.941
